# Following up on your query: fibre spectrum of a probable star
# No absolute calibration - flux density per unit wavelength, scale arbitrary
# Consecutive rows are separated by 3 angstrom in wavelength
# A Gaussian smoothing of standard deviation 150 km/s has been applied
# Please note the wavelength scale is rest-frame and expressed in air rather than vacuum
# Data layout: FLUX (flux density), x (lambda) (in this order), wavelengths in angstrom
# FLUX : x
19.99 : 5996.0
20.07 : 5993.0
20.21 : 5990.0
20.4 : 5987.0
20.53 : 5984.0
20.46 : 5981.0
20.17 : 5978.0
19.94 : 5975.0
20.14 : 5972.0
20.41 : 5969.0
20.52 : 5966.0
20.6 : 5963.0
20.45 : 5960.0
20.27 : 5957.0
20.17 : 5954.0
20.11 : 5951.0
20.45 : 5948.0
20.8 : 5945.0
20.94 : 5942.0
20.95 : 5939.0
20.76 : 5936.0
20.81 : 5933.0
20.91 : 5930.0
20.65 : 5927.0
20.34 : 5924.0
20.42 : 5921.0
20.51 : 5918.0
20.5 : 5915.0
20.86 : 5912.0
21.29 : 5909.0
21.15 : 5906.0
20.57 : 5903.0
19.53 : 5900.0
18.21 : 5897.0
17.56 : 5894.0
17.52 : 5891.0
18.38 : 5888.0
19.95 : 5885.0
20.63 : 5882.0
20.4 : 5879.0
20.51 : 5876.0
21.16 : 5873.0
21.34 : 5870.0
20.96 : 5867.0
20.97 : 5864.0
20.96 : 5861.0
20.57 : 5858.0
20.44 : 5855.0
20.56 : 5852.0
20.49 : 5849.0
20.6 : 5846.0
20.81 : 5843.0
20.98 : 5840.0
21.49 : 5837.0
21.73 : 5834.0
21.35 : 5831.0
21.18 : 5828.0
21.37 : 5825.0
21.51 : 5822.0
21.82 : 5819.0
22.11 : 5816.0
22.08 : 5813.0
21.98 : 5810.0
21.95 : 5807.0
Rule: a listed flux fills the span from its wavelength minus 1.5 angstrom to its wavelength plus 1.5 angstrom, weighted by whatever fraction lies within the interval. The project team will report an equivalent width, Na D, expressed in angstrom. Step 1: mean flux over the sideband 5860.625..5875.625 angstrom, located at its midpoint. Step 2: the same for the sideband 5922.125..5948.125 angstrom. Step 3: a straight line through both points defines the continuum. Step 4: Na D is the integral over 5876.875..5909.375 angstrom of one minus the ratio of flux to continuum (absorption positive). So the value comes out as 2.19 angstrom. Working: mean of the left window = 21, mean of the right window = 20.7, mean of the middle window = 19.5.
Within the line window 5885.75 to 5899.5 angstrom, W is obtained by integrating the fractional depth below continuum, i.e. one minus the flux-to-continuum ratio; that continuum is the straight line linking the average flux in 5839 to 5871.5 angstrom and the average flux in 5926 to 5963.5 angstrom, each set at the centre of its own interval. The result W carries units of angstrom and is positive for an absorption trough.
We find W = 1.7 angstrom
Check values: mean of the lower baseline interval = 20.8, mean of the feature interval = 18.1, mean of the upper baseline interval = 20.6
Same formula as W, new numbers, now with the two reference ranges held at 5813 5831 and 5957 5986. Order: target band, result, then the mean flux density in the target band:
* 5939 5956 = 0.0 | 20.5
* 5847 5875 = 0.6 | 20.8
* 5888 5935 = 1.9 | 20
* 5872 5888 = 0.6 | 20.3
